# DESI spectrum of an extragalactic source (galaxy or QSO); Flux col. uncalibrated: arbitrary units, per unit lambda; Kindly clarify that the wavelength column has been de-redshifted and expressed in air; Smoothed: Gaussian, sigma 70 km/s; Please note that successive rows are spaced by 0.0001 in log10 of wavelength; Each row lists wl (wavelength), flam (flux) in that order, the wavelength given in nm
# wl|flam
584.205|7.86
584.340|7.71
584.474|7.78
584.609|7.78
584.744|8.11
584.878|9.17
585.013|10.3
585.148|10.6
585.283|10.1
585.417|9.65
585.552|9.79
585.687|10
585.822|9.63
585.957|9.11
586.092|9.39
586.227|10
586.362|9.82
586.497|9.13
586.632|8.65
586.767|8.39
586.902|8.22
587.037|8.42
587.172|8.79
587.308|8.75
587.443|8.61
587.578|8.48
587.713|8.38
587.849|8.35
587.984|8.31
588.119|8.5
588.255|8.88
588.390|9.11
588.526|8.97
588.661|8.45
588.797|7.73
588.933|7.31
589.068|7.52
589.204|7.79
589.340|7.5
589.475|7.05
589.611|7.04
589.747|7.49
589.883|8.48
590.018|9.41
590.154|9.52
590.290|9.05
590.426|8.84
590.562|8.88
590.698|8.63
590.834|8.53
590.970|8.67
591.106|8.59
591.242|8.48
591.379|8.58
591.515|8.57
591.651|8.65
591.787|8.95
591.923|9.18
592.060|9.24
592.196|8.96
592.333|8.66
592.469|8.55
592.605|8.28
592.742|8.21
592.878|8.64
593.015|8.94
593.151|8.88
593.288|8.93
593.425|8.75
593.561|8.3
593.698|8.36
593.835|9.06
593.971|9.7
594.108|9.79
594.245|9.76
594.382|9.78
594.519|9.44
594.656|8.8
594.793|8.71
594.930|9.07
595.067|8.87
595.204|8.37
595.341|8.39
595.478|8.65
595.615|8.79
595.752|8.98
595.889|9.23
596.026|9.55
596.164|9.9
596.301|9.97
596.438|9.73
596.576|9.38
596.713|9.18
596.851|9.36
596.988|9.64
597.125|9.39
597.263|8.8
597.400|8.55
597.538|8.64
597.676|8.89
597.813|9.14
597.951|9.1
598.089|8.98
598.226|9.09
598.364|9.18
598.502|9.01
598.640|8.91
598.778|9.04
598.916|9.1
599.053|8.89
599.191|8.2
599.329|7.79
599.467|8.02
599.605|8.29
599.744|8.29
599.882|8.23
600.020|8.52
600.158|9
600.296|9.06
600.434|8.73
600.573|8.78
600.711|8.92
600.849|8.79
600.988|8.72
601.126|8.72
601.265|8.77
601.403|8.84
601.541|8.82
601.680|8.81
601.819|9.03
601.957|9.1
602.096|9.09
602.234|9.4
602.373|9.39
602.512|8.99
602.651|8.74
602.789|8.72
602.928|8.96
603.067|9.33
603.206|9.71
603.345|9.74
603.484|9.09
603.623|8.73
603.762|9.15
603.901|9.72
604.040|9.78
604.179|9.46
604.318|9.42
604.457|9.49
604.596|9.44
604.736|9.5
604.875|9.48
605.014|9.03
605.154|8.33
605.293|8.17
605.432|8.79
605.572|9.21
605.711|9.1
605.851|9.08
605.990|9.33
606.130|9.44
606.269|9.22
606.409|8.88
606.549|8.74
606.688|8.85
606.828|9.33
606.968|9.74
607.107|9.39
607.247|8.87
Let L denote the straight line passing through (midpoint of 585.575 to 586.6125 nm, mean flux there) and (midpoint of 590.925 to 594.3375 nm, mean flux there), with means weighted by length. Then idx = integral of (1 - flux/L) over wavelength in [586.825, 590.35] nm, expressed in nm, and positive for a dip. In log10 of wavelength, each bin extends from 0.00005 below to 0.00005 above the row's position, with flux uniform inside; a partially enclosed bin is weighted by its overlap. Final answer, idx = 0.37 nm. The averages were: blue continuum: 9.54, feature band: 8.31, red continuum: 8.83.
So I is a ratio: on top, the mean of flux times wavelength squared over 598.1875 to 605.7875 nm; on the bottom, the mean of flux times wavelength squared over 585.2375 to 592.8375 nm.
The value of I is 1.08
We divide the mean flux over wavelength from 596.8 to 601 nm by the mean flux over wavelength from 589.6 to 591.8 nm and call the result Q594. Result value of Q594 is 1.02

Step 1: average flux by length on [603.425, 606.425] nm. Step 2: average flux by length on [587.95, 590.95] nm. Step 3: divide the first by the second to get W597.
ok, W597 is 1.1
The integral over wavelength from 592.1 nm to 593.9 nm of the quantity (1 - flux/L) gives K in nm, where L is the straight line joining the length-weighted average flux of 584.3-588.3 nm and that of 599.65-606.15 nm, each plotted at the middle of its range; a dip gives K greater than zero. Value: 0.07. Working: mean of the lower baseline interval 8.97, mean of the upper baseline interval 9.03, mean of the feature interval 8.66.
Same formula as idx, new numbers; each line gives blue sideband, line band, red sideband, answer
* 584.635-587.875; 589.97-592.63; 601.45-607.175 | 0.10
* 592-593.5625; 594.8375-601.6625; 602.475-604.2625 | 0.06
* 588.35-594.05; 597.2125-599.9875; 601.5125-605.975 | 0.06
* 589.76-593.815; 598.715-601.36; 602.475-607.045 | 0.11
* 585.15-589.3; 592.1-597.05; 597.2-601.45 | -0.15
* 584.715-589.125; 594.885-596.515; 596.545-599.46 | -0.03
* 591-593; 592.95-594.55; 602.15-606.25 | -0.07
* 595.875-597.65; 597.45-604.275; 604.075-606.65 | 0.22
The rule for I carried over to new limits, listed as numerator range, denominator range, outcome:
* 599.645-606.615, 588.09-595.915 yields 1.08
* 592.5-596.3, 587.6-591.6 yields 1.09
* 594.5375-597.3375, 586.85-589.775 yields 1.15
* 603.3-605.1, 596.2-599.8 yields 1.07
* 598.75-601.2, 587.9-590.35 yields 1.09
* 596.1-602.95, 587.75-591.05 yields 1.11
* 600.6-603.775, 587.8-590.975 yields 1.13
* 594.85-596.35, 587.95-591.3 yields 1.11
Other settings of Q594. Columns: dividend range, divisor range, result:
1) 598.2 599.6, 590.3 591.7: 1.00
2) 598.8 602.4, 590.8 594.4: 0.99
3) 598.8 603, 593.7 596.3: 0.96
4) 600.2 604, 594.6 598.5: 0.99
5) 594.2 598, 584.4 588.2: 1.02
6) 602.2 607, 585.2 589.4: 1.05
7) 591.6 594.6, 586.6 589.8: 1.09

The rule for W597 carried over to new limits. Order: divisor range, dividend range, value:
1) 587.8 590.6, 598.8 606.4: 1.08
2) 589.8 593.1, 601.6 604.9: 1.06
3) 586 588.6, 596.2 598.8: 1.04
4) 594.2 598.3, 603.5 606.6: 1.00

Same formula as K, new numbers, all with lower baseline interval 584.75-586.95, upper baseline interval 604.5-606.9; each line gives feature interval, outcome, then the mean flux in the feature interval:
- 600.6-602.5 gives 0.040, 8.95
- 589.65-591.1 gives 0.103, 8.71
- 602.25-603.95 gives -0.015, 9.19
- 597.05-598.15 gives 0.034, 8.94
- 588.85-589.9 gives 0.214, 7.48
